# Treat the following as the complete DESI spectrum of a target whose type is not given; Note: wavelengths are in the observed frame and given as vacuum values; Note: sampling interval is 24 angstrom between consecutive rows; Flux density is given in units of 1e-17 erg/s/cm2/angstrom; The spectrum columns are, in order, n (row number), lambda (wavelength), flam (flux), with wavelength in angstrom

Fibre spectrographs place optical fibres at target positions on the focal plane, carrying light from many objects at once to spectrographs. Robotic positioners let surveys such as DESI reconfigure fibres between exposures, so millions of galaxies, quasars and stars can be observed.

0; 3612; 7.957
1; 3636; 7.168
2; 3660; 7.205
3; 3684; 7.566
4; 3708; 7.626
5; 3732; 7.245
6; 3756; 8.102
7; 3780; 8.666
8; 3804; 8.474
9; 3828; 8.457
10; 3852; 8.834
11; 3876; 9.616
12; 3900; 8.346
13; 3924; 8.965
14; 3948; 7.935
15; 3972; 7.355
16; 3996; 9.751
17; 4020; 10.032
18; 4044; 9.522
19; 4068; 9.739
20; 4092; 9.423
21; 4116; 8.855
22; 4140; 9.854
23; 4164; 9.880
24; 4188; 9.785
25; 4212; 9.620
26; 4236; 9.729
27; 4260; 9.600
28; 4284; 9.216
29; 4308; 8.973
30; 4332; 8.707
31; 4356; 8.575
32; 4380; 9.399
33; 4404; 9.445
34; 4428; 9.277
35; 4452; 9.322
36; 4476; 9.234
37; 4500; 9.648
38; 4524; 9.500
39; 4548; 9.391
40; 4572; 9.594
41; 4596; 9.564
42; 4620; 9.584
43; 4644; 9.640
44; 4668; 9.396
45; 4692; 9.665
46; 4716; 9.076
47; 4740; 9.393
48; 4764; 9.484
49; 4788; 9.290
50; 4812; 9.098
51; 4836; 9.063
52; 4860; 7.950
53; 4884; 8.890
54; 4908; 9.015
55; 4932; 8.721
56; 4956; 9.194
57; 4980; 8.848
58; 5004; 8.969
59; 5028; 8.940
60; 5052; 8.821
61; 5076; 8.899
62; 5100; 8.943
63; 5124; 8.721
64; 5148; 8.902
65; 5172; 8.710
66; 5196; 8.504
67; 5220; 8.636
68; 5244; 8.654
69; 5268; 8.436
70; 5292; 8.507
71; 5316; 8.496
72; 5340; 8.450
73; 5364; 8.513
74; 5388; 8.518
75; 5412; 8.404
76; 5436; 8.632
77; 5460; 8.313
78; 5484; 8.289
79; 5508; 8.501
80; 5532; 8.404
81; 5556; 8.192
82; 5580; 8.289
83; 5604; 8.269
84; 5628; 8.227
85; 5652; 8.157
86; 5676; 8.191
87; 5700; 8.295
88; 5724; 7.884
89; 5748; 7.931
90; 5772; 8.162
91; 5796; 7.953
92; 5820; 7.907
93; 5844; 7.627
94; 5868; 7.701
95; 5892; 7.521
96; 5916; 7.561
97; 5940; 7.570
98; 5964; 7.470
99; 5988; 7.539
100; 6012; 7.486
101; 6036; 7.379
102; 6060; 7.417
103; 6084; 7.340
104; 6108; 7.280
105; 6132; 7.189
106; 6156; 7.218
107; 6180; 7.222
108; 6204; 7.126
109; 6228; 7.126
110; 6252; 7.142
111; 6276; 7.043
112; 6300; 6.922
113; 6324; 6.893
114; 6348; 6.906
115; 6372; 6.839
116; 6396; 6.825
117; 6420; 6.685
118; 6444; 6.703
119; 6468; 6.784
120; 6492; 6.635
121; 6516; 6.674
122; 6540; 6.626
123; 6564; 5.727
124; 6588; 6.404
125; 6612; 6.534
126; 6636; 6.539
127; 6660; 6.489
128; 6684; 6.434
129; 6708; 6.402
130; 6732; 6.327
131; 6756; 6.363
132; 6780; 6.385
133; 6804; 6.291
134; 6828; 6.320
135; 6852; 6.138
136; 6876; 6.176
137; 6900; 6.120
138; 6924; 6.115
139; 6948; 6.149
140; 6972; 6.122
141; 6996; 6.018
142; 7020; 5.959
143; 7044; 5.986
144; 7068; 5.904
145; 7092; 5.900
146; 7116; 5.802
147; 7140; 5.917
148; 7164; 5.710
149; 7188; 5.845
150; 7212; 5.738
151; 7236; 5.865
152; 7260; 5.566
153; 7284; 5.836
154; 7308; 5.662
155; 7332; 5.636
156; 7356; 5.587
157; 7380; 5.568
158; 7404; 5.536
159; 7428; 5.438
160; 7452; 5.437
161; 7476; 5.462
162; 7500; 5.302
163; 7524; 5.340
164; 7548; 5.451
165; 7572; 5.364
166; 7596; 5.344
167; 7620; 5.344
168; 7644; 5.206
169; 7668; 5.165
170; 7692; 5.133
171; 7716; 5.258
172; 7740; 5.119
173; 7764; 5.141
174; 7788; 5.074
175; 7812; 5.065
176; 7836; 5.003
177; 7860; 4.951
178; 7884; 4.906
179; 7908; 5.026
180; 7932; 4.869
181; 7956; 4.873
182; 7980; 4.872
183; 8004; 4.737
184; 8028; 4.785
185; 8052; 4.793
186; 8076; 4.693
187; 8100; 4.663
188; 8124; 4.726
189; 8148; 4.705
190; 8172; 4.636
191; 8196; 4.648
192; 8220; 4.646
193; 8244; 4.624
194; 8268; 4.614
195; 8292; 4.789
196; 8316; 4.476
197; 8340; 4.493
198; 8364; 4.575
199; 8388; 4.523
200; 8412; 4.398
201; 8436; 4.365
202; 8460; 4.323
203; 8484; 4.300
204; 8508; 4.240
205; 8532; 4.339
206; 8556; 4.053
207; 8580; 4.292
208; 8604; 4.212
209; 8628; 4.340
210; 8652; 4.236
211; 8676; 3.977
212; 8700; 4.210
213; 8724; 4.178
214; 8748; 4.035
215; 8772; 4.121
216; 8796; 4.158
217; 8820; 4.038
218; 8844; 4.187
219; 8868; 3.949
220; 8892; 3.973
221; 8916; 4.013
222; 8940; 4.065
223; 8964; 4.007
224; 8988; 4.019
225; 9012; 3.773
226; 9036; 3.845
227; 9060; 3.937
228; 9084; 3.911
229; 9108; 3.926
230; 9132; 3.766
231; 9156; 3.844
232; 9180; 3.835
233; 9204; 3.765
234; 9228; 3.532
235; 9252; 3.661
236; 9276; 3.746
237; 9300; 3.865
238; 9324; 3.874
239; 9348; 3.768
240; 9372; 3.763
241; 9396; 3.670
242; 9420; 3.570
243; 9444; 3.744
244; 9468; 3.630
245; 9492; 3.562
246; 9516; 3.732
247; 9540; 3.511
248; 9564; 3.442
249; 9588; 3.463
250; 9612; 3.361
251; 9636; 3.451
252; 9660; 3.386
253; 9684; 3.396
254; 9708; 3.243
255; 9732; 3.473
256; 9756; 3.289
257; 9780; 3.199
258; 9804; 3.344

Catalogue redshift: 0.001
